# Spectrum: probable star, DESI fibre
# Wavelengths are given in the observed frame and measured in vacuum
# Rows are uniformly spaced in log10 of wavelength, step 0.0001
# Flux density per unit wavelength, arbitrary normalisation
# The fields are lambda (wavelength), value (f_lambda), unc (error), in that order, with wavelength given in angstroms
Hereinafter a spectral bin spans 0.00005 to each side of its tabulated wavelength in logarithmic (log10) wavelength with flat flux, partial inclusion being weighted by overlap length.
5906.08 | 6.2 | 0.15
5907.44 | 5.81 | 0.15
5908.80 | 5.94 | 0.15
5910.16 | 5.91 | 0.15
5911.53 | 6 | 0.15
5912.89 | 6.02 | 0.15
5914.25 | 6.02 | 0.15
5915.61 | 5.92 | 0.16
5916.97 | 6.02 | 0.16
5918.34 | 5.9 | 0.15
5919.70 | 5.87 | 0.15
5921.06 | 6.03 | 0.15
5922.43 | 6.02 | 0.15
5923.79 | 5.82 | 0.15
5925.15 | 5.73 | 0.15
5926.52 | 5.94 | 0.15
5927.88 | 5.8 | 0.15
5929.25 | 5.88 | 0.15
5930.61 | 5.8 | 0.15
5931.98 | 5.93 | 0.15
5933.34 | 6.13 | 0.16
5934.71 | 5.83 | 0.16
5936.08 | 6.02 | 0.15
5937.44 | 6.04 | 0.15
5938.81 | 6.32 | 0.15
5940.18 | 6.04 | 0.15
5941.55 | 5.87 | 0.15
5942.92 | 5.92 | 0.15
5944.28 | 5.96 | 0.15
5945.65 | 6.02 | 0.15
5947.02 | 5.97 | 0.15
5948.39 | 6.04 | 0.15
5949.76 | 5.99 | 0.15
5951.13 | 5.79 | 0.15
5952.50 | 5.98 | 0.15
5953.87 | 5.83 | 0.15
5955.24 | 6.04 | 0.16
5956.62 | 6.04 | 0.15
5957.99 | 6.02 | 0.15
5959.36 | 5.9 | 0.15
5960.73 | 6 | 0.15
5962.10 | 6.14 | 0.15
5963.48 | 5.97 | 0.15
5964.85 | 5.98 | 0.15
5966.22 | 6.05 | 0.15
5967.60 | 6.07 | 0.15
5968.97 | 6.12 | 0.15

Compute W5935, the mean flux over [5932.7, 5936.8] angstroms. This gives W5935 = 5.99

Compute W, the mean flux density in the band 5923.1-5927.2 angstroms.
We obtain 5.84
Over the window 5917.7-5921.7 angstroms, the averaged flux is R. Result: 5.94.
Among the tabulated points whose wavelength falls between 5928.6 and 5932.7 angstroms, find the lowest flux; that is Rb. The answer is 5.8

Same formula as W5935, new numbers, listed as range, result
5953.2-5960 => 5.96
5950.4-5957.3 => 5.93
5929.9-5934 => 5.96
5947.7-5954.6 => 5.93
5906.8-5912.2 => 5.91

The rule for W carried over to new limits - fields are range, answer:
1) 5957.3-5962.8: 6.02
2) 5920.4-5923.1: 6.01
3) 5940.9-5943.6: 5.9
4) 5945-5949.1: 6.01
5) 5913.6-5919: 5.96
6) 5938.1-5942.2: 6.07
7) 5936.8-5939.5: 6.17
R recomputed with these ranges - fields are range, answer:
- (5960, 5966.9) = 6.03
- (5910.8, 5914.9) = 6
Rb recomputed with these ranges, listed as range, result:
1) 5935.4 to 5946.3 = 5.87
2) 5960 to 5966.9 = 5.97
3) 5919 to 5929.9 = 5.73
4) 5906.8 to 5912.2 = 5.81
